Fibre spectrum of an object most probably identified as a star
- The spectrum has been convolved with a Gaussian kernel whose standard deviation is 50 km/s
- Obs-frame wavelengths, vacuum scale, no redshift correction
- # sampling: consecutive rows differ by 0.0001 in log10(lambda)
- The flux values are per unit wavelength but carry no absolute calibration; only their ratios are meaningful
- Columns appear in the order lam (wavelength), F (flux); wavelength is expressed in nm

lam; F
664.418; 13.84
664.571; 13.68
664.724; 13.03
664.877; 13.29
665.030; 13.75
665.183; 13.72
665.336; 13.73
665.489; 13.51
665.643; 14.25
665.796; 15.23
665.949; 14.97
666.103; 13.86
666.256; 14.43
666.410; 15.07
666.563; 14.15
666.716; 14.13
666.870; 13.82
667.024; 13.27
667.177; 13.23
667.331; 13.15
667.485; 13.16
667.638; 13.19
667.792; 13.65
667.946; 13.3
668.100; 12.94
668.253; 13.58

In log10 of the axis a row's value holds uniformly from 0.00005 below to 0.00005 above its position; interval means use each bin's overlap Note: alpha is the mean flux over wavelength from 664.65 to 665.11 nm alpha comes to 13.4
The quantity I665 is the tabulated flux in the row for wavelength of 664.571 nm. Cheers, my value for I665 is 13.68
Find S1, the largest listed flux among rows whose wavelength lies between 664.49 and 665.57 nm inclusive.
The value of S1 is 13.75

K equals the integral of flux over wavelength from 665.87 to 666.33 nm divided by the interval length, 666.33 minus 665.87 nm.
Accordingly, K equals 14.4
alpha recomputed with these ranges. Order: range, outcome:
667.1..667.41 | 13.2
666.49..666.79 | 14.2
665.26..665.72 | 13.8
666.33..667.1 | 14.1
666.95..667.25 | 13.3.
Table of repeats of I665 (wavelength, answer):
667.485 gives 13.16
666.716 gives 14.13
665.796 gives 15.23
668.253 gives 13.58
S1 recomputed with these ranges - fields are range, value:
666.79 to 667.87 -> 13.82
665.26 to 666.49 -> 15.23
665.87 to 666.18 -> 14.97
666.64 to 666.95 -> 14.13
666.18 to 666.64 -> 15.07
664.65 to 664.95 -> 13.29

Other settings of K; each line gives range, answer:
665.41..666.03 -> 14.5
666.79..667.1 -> 13.5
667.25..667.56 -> 13.1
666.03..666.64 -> 14.4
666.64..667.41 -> 13.5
